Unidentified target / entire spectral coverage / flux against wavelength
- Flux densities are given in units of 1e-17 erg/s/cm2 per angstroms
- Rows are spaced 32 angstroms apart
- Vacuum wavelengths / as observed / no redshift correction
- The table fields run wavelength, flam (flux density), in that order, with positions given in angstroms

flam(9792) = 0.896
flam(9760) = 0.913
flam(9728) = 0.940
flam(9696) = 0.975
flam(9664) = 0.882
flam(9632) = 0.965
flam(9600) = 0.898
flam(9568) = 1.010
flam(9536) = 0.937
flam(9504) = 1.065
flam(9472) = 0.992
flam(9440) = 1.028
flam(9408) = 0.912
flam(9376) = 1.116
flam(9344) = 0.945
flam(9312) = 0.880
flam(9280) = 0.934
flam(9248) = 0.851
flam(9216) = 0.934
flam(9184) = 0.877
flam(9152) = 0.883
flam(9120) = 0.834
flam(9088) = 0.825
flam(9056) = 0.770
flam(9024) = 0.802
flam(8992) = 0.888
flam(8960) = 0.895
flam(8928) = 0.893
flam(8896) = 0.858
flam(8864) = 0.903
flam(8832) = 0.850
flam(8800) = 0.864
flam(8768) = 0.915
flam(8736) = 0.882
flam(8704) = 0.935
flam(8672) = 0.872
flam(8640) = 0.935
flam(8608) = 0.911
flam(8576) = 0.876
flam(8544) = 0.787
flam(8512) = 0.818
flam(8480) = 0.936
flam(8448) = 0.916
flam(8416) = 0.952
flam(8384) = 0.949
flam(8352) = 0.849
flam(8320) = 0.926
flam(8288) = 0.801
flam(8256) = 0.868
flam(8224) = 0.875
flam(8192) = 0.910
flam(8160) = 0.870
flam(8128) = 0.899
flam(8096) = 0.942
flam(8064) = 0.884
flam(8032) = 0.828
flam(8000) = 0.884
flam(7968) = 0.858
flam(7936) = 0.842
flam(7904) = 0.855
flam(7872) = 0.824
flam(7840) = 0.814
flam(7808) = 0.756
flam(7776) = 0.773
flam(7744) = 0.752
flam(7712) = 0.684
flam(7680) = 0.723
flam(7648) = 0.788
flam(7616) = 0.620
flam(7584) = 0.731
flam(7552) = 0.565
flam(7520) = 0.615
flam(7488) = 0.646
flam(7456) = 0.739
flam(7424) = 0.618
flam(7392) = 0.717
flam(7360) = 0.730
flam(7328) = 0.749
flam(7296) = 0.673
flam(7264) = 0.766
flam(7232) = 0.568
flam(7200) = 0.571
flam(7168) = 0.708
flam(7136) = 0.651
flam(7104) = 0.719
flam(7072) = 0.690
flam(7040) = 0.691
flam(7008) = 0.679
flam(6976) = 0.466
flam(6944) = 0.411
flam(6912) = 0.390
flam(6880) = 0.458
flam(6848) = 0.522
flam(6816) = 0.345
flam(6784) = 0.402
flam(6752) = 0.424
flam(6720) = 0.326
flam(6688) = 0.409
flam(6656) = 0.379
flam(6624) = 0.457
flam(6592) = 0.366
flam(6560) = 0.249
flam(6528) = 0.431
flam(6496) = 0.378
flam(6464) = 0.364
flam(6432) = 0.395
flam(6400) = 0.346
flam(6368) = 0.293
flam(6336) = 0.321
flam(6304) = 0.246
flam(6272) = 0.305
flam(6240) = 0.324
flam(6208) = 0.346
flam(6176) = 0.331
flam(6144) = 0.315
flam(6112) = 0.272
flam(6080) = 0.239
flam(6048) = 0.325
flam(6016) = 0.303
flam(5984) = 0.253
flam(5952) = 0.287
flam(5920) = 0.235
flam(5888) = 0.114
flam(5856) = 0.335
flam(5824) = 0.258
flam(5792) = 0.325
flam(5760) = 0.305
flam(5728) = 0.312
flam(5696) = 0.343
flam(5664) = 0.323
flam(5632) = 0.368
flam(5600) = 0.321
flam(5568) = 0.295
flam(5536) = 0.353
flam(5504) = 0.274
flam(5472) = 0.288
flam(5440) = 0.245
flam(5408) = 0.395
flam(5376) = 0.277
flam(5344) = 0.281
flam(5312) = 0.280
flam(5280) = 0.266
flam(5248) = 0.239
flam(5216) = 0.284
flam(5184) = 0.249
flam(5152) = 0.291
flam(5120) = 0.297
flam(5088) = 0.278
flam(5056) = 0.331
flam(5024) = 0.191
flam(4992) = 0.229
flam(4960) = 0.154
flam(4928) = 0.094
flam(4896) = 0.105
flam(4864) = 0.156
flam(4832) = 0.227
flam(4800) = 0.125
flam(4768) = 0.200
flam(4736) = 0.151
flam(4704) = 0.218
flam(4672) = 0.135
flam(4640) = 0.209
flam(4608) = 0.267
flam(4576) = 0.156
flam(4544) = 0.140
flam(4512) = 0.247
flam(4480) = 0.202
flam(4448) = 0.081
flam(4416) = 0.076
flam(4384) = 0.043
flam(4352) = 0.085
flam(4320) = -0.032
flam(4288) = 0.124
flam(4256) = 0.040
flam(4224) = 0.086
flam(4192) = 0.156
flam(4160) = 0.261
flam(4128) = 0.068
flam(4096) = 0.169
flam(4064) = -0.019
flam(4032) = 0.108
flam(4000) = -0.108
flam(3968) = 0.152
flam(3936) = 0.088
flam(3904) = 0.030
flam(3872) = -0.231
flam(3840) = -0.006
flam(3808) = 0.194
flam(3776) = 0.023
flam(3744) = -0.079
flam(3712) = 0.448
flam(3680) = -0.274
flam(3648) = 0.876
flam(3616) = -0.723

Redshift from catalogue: 0.75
